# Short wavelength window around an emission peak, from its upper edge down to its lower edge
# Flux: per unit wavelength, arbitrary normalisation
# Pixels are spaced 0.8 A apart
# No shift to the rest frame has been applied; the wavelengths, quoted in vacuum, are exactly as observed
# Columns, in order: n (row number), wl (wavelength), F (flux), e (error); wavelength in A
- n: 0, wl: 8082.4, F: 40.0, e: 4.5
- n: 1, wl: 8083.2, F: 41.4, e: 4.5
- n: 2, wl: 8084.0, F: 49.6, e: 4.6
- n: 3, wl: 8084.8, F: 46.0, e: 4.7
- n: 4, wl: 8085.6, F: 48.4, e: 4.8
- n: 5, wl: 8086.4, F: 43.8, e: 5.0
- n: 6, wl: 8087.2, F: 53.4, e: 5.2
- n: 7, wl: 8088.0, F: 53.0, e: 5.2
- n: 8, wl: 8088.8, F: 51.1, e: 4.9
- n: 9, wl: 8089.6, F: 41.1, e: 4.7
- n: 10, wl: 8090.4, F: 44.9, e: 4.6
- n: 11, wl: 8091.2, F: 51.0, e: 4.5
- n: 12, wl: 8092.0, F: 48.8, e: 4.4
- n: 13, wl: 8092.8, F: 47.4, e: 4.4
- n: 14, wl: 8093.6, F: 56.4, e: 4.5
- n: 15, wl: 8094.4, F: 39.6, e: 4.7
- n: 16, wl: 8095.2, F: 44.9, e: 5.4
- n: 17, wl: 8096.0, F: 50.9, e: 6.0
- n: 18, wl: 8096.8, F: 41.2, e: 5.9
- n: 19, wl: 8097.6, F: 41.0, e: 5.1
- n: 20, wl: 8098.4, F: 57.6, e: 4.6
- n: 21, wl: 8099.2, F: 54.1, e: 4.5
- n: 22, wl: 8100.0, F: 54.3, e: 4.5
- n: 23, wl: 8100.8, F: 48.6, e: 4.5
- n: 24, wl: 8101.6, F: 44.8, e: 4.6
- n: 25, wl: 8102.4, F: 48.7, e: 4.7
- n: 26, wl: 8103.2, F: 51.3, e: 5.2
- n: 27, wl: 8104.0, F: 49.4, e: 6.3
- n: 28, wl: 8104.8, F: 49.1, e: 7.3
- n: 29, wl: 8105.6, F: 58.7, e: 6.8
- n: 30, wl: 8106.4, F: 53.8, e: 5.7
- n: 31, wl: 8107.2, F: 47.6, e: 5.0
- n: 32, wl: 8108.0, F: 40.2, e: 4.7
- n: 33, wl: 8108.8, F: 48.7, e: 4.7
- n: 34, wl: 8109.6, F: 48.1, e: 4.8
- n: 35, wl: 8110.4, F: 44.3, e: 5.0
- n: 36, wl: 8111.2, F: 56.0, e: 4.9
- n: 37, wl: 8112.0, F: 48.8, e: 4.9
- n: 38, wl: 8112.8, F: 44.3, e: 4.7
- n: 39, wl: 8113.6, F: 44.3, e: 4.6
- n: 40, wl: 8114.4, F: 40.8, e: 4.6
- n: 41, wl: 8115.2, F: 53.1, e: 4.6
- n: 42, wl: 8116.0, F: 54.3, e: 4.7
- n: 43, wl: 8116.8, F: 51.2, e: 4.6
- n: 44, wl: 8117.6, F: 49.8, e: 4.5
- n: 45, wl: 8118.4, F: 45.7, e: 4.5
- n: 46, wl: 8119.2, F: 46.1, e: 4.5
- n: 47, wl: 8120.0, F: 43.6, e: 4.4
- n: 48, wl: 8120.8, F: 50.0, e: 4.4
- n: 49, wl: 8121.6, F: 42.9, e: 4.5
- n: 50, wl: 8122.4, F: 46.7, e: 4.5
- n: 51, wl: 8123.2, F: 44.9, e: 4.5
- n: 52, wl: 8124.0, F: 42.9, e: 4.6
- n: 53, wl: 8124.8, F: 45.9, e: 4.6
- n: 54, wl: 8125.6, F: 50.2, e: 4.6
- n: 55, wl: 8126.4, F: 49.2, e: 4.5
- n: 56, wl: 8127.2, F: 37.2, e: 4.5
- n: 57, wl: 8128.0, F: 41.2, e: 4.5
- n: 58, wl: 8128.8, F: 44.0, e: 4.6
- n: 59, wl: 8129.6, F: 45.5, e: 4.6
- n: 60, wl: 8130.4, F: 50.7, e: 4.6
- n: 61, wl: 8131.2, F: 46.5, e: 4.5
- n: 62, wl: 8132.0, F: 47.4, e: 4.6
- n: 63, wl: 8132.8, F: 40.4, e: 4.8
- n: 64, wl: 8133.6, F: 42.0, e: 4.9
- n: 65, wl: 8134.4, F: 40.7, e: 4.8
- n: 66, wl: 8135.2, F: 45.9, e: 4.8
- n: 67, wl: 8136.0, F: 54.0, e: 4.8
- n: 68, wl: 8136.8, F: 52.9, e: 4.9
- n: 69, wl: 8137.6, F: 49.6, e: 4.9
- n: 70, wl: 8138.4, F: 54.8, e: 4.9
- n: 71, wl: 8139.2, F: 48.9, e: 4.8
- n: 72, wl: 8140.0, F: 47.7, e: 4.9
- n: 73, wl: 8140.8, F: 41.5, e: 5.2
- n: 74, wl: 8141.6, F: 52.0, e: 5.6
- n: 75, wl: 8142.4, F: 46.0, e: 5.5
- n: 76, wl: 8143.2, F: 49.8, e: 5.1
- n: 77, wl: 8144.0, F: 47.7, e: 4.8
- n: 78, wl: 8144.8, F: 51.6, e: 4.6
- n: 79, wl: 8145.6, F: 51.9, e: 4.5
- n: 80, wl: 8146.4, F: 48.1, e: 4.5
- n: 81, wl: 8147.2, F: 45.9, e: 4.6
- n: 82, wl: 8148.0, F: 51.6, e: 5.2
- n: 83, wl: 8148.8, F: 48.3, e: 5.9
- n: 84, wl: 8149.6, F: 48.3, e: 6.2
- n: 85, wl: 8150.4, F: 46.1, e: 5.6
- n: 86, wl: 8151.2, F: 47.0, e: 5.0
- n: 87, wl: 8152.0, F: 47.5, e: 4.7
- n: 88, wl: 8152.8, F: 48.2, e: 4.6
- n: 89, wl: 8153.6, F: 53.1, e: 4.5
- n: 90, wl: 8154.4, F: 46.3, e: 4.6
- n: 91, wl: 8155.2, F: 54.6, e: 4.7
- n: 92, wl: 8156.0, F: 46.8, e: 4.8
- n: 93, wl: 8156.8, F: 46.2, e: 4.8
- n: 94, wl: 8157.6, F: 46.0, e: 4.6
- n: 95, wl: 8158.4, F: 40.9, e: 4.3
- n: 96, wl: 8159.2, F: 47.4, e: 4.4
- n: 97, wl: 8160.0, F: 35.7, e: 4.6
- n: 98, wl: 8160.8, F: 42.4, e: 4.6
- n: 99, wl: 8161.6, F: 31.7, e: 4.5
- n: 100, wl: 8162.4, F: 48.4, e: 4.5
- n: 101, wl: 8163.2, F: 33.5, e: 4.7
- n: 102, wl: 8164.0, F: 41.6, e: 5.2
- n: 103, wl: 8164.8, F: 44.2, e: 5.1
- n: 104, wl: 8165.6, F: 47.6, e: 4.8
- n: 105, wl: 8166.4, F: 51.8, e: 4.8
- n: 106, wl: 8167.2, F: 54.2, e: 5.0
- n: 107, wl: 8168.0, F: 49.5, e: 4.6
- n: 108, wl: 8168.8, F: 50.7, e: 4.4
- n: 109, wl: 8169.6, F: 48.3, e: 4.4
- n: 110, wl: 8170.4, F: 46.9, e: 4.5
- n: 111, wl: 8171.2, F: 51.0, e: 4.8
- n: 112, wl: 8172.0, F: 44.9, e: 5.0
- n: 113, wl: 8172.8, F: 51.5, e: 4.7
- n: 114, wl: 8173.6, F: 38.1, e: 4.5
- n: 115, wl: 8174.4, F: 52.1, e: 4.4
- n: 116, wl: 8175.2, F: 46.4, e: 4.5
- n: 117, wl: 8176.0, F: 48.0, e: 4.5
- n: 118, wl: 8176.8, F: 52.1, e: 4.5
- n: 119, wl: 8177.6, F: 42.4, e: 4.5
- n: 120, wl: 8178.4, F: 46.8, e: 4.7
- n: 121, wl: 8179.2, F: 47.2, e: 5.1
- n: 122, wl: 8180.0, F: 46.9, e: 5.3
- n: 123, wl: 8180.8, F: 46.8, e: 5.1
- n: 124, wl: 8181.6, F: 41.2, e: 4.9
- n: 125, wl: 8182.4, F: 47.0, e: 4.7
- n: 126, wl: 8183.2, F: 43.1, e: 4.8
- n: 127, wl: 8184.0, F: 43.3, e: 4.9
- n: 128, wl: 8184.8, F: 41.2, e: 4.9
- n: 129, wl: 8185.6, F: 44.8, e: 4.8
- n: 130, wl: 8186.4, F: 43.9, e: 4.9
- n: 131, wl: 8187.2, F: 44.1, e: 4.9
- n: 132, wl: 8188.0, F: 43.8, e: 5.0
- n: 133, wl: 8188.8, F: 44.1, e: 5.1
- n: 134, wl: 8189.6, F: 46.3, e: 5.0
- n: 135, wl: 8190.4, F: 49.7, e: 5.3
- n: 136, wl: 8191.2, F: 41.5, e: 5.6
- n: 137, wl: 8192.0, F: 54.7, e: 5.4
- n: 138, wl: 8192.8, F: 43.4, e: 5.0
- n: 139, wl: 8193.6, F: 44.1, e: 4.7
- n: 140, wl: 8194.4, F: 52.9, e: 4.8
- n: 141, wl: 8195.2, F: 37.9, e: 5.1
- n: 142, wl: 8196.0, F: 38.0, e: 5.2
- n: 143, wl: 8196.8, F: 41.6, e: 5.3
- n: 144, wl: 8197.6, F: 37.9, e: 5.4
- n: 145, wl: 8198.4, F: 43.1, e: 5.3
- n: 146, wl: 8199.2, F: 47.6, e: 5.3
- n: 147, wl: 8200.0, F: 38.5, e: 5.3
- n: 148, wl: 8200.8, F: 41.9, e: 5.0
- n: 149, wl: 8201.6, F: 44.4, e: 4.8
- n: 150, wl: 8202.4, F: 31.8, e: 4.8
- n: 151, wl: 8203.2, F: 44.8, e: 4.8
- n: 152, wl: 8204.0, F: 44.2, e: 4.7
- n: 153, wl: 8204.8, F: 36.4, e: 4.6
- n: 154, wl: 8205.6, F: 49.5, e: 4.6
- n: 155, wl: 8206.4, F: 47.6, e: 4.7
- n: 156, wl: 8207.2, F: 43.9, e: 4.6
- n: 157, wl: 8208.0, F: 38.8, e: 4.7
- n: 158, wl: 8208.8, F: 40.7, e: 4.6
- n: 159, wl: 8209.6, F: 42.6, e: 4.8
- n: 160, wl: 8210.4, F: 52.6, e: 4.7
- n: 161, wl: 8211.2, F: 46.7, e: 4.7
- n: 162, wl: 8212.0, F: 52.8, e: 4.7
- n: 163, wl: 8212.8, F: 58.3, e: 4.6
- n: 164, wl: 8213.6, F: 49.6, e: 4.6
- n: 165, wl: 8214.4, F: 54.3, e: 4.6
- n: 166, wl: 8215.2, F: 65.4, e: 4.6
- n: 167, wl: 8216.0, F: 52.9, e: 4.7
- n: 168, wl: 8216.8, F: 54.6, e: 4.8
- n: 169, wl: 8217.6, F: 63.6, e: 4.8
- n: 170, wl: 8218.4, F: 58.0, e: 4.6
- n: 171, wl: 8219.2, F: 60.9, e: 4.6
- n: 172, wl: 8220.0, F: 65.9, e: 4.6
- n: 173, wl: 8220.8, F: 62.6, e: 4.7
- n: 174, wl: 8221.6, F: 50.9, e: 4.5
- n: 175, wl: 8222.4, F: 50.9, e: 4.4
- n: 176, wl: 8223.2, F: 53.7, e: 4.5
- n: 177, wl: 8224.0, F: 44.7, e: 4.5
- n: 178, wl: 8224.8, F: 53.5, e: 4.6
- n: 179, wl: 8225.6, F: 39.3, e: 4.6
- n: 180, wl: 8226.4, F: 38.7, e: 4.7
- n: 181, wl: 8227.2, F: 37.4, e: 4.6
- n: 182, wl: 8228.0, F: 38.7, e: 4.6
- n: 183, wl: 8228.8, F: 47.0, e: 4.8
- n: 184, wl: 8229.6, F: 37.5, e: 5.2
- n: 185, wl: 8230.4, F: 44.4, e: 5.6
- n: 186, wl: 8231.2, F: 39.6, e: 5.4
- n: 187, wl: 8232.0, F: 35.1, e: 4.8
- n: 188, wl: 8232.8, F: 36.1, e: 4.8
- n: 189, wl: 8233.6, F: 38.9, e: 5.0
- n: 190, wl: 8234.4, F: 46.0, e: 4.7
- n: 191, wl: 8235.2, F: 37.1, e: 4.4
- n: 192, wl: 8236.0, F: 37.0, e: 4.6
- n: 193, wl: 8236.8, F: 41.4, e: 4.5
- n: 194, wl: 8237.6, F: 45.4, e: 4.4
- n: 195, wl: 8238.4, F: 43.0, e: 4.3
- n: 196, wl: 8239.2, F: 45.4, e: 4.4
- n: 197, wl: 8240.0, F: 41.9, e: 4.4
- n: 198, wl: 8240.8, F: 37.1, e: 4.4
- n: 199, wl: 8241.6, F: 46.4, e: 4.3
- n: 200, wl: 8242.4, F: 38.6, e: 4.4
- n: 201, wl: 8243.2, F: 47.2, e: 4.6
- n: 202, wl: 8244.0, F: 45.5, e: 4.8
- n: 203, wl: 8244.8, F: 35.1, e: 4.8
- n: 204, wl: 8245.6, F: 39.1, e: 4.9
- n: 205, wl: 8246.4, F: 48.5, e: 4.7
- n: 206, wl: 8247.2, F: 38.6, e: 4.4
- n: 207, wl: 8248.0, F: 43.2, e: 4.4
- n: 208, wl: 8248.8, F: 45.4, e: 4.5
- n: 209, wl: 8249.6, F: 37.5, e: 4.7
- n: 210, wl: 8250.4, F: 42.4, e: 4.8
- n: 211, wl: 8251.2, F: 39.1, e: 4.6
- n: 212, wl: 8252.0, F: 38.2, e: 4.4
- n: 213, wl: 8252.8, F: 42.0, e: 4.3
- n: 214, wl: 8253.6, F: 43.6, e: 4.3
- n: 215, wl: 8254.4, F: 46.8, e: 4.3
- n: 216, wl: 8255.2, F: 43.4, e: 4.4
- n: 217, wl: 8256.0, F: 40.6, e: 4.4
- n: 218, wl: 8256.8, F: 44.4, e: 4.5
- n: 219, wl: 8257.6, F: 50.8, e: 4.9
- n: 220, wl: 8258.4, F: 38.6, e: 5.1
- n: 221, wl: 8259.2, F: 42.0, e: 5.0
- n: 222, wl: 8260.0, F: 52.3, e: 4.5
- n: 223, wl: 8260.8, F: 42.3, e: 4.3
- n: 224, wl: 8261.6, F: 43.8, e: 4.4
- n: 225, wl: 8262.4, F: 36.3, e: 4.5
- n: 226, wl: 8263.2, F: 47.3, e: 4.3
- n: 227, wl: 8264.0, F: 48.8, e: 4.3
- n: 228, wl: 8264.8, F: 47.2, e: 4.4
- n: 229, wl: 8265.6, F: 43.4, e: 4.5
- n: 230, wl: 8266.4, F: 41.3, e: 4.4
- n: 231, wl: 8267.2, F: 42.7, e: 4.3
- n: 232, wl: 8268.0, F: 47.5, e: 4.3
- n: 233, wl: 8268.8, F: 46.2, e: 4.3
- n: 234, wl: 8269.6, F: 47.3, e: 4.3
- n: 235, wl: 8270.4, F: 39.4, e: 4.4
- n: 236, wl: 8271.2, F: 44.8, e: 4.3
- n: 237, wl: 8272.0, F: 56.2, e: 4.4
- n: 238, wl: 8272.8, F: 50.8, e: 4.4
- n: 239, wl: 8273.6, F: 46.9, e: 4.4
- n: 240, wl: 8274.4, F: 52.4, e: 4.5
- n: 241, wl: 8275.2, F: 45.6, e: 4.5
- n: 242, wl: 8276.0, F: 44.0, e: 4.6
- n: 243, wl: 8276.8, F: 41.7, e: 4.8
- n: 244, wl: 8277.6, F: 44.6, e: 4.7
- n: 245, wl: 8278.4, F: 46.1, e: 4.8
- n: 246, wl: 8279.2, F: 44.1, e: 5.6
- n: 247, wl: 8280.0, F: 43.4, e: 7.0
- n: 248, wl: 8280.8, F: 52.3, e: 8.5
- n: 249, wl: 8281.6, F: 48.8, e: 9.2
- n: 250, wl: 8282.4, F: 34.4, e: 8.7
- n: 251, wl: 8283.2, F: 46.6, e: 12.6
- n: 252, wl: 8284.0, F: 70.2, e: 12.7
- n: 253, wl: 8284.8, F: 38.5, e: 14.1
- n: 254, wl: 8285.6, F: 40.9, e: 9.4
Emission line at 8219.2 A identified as Hbeta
